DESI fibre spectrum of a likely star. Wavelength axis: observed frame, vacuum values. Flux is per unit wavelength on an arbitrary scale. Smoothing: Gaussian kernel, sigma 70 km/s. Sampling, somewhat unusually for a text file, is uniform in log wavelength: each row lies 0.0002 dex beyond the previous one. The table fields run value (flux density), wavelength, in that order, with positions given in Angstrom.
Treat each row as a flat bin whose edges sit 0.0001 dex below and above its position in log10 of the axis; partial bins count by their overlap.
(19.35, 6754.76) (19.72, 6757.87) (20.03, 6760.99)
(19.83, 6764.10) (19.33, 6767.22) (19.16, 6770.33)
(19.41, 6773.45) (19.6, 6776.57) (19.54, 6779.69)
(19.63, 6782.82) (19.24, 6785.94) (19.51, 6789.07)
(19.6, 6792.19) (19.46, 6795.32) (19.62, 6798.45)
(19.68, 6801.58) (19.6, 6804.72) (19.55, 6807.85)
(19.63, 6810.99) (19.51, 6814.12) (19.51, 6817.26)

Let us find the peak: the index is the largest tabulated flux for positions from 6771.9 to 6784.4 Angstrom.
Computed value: 19.63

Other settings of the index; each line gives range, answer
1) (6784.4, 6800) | 19.62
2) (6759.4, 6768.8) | 20.03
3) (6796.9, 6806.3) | 19.68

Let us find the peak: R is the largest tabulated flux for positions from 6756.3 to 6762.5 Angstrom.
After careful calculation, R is 20.03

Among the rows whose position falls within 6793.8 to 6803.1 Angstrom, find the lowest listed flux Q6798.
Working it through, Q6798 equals 19.46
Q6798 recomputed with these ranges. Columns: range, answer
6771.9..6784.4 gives 19.41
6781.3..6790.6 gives 19.24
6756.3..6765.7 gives 19.72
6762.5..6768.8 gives 19.33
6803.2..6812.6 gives 19.55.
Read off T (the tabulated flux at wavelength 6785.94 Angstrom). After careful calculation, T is 19.24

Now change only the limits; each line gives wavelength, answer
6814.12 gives 19.51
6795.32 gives 19.46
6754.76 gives 19.35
